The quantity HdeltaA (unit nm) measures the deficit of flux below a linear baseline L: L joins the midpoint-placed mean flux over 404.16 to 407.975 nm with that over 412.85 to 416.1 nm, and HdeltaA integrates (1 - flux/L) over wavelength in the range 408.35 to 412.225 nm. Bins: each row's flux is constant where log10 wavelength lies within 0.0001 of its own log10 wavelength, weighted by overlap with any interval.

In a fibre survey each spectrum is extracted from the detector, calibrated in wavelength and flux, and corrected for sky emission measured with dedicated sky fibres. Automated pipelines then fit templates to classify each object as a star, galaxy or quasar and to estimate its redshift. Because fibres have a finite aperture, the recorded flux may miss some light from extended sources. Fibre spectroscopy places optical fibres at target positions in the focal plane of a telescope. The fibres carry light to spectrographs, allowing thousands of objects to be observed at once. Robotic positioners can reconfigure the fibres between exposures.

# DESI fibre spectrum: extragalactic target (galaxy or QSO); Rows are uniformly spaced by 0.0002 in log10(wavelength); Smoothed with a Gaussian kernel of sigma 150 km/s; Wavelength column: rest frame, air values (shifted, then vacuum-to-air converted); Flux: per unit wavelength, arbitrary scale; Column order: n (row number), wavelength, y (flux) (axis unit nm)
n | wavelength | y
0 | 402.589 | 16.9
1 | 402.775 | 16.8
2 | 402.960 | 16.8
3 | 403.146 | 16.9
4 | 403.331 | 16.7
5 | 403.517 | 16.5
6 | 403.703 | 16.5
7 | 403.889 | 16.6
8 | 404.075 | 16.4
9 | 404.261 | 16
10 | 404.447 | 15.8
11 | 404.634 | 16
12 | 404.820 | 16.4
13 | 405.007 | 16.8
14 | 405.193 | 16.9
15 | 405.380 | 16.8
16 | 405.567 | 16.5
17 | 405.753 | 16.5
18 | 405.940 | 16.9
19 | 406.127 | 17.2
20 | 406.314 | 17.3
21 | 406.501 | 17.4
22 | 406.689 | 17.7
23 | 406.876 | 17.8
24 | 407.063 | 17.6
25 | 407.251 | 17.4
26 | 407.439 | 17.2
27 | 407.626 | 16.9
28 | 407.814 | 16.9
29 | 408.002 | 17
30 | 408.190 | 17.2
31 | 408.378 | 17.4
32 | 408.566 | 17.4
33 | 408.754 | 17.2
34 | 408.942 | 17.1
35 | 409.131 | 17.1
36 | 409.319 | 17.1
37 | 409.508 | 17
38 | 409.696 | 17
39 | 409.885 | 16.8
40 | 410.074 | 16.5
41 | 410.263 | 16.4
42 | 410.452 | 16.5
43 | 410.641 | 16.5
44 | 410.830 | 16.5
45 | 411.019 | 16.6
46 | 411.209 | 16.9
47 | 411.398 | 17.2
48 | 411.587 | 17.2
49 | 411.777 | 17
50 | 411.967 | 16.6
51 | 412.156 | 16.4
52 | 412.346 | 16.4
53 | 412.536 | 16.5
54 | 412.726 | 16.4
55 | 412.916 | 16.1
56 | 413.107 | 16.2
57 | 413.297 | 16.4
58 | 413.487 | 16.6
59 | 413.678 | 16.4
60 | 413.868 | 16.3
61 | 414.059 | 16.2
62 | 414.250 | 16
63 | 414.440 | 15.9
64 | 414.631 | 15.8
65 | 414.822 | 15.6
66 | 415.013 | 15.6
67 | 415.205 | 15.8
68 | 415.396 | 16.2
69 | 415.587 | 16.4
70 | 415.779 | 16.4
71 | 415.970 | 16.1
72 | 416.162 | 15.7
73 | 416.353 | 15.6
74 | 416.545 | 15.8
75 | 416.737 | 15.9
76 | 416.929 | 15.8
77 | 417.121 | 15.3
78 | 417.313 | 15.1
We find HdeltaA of -0.09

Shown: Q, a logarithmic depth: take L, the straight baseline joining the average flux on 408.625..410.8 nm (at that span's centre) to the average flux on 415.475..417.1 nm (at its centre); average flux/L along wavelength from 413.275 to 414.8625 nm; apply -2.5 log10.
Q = 0.01 mag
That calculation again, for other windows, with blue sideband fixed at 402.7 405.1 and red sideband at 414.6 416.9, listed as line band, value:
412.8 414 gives -0.02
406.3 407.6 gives -0.07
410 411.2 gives -0.02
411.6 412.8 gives -0.03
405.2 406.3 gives -0.03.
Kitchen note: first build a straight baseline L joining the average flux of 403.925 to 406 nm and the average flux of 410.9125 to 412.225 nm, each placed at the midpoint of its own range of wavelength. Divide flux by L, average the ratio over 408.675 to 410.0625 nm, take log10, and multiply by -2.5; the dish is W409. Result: -0.02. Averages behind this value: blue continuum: 16.5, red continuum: 16.9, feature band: 17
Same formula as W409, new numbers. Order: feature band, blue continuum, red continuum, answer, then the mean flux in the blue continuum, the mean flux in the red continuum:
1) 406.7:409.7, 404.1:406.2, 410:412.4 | -0.04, 16.5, 16.7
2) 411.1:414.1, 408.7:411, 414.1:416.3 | -0.01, 16.8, 16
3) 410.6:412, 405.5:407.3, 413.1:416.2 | -0.02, 17.2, 16.1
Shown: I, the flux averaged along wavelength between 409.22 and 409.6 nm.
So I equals 17.1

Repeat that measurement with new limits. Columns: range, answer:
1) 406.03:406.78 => 17.4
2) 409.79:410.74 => 16.5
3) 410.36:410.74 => 16.5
